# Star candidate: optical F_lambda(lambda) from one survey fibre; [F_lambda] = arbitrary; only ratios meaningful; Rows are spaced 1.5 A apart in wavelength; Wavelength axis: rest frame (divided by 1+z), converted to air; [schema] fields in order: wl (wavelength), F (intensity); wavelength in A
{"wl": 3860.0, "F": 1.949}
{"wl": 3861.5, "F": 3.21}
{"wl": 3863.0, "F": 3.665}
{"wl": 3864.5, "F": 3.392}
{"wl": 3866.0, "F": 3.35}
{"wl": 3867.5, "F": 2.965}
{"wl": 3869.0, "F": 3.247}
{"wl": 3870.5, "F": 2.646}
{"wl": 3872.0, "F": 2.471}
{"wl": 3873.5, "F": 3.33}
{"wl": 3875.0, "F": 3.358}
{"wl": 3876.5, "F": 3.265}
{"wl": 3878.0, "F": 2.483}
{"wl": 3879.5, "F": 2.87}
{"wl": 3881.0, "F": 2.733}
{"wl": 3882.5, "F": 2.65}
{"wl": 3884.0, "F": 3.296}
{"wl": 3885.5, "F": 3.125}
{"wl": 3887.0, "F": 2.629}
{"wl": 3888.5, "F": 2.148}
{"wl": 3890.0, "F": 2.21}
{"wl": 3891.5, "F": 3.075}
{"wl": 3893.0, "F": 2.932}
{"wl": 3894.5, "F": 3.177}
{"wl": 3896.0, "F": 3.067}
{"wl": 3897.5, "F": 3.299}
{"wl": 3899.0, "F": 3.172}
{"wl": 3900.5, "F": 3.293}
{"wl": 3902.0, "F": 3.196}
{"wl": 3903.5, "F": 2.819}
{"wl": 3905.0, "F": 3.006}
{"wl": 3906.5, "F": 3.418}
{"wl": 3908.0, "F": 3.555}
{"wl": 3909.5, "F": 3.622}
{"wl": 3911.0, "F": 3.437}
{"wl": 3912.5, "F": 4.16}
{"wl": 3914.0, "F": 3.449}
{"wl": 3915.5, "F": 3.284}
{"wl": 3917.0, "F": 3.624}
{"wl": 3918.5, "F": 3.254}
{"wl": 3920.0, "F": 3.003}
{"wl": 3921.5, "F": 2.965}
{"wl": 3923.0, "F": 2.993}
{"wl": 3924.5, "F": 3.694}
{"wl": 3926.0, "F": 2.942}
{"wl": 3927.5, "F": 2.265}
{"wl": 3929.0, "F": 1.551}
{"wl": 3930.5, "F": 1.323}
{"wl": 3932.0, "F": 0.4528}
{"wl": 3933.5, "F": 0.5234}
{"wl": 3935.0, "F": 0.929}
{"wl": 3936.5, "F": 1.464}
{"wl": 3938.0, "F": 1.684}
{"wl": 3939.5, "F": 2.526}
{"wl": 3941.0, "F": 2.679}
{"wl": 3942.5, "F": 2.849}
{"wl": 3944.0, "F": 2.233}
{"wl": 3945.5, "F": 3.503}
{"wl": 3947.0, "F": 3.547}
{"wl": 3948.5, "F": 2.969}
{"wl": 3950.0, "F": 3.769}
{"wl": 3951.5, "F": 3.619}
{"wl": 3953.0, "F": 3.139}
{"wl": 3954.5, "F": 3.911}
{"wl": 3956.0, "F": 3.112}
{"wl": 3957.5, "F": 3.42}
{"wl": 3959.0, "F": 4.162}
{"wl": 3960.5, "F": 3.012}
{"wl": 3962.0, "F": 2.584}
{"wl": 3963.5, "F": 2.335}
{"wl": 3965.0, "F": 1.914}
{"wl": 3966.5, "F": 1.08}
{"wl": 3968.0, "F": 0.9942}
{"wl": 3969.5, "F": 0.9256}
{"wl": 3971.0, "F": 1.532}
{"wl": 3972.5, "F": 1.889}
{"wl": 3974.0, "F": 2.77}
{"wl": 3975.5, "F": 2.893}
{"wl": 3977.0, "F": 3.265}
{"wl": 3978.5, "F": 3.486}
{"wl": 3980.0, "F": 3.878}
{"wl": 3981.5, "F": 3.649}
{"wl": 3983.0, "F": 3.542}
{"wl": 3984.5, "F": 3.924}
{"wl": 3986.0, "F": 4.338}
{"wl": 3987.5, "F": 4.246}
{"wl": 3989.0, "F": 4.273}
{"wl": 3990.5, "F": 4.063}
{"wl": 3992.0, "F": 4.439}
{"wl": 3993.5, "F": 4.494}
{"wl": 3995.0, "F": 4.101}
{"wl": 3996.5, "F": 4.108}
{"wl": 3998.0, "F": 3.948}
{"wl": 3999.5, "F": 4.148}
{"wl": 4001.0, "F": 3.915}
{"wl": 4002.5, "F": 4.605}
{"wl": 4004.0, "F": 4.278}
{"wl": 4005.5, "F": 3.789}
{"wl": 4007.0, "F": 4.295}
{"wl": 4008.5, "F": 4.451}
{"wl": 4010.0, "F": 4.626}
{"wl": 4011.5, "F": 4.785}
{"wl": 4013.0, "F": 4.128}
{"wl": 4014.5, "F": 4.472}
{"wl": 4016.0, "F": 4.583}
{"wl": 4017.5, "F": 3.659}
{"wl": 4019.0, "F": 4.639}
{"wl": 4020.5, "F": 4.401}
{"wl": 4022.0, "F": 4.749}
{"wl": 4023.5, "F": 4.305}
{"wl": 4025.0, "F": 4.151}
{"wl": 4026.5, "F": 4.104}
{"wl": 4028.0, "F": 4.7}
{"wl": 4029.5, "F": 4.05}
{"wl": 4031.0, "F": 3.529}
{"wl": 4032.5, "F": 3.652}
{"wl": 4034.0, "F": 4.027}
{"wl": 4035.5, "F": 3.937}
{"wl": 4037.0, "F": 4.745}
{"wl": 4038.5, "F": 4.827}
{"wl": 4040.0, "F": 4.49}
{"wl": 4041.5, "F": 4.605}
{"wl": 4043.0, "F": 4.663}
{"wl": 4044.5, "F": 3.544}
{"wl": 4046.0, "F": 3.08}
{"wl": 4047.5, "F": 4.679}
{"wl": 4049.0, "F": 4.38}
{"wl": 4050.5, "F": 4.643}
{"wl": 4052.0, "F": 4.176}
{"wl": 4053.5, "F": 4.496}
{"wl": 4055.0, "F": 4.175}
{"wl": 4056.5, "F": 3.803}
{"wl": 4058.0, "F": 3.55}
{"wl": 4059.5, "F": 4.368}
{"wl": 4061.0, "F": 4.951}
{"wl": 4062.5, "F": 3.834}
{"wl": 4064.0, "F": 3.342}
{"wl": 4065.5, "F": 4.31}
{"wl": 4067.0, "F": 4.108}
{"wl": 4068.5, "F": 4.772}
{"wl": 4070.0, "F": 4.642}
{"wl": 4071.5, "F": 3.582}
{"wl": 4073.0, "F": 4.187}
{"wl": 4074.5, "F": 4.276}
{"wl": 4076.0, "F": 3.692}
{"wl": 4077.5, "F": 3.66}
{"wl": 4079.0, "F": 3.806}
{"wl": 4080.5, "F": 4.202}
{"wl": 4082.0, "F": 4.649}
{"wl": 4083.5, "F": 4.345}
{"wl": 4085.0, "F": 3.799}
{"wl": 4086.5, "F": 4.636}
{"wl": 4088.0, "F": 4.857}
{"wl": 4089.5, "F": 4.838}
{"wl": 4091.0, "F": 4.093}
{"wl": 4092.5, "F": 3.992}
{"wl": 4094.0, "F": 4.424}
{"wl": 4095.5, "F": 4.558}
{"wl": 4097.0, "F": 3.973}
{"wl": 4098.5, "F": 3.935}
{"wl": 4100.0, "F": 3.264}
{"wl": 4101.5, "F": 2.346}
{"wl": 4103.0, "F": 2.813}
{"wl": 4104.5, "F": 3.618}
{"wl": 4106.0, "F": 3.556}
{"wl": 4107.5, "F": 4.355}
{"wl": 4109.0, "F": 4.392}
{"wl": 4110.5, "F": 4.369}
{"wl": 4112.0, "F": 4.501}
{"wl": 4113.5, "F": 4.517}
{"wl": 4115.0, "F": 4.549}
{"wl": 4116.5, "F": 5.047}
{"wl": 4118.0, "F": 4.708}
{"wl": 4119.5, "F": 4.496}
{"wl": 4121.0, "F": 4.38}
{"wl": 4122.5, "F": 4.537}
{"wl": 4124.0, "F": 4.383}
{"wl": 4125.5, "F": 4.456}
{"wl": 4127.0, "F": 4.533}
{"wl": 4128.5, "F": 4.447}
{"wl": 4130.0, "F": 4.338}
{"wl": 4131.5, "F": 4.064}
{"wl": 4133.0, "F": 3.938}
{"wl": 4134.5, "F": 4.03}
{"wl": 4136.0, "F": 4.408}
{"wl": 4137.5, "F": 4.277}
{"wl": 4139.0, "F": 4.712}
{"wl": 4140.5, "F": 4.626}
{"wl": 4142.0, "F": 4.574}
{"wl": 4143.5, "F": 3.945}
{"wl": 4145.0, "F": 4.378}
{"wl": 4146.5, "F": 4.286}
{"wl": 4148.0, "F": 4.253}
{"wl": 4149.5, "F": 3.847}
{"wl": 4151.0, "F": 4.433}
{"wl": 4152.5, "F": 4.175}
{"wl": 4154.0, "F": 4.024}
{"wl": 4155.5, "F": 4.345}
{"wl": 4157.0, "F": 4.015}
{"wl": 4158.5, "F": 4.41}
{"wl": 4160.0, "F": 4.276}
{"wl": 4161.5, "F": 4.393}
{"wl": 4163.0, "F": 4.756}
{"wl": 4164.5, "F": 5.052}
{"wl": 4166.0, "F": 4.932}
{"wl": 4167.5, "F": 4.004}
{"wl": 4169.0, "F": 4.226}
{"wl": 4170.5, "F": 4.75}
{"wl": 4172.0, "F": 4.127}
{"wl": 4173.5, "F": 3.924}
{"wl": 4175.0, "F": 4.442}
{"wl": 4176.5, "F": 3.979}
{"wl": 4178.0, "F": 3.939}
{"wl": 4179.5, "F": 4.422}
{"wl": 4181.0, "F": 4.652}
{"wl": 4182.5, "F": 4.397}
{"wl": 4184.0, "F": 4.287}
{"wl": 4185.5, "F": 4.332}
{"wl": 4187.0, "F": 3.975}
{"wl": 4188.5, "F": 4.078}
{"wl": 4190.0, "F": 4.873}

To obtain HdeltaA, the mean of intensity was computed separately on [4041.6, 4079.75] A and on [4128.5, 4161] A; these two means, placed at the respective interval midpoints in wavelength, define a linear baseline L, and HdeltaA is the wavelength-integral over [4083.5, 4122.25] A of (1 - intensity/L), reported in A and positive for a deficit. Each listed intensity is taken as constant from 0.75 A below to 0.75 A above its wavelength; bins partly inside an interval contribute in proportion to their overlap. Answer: 0.2 A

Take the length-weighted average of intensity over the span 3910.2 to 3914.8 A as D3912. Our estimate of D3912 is 3.68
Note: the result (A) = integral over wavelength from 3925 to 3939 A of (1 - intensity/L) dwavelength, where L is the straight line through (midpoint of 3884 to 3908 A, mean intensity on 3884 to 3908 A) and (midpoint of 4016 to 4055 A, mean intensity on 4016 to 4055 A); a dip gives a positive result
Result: 7.6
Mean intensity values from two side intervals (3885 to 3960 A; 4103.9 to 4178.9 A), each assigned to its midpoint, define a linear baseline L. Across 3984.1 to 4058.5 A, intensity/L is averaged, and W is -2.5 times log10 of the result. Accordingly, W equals -0.198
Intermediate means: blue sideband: 2.88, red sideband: 4.34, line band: 4.24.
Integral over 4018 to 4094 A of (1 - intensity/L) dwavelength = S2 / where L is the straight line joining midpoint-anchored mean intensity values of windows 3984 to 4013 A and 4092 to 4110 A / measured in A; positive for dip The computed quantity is -4.6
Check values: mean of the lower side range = 4.25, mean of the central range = 4.22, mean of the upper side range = 3.77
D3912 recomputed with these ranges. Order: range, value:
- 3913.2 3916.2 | 3.38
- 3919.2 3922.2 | 2.99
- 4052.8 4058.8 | 4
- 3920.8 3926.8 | 3.14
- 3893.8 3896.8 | 3.12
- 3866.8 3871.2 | 2.96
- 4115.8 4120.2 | 4.75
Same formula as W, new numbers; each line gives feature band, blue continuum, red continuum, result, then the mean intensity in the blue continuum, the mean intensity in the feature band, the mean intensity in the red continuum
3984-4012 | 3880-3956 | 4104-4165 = -0.24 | 2.85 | 4.25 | 4.35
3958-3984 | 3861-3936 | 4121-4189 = 0.26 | 2.88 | 2.6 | 4.32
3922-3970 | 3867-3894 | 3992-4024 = 0.42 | 2.86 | 2.45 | 4.31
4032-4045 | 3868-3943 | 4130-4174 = -0.19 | 2.78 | 4.3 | 4.32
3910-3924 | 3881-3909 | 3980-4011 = -0.04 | 3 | 3.36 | 4.16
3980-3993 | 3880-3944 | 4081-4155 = -0.23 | 2.74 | 4.06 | 4.24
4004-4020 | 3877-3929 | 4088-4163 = -0.19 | 3.06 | 4.34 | 4.23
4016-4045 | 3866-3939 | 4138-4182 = -0.20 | 2.8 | 4.27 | 4.34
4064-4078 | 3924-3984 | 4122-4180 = -0.14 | 2.55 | 4.1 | 4.32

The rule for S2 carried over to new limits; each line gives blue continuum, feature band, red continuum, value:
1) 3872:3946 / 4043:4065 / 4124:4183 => -2.37 A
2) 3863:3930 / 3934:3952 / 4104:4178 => 3.83 A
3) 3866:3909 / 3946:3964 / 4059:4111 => 0.23 A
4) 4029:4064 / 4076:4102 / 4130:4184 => 0.84 A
